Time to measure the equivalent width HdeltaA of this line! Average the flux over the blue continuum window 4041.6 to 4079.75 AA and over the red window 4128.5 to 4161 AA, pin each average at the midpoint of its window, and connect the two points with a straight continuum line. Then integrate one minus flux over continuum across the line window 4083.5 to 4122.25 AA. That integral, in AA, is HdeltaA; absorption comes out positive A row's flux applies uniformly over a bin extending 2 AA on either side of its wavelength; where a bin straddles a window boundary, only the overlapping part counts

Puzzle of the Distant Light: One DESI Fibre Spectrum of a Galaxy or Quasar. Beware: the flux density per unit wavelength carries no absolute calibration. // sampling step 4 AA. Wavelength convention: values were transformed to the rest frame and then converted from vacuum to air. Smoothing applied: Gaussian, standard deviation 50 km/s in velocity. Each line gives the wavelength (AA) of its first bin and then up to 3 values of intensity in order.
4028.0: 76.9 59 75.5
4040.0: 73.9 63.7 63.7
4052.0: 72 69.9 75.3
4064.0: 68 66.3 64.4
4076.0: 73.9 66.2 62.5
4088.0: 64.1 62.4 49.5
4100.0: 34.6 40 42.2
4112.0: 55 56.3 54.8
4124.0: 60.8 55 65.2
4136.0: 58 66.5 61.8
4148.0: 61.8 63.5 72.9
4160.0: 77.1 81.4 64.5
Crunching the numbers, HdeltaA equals 8.69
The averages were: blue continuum 68.5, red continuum 65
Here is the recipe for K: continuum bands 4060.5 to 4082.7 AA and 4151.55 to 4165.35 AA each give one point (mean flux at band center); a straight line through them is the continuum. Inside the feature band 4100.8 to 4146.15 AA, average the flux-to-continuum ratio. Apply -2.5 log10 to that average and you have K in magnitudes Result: 0.28 mag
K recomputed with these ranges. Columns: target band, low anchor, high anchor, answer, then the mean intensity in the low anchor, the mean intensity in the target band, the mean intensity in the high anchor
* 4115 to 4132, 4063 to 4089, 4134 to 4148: 0.10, 66.5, 57.7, 62.1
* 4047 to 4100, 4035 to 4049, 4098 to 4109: -0.22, 69.1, 64.9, 38.6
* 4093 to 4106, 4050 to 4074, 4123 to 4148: 0.45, 69.3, 43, 61.3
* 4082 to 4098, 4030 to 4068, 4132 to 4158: 0.12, 68.9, 59.6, 64.2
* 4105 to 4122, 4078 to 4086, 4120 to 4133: 0.18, 64.3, 51.4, 59.1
